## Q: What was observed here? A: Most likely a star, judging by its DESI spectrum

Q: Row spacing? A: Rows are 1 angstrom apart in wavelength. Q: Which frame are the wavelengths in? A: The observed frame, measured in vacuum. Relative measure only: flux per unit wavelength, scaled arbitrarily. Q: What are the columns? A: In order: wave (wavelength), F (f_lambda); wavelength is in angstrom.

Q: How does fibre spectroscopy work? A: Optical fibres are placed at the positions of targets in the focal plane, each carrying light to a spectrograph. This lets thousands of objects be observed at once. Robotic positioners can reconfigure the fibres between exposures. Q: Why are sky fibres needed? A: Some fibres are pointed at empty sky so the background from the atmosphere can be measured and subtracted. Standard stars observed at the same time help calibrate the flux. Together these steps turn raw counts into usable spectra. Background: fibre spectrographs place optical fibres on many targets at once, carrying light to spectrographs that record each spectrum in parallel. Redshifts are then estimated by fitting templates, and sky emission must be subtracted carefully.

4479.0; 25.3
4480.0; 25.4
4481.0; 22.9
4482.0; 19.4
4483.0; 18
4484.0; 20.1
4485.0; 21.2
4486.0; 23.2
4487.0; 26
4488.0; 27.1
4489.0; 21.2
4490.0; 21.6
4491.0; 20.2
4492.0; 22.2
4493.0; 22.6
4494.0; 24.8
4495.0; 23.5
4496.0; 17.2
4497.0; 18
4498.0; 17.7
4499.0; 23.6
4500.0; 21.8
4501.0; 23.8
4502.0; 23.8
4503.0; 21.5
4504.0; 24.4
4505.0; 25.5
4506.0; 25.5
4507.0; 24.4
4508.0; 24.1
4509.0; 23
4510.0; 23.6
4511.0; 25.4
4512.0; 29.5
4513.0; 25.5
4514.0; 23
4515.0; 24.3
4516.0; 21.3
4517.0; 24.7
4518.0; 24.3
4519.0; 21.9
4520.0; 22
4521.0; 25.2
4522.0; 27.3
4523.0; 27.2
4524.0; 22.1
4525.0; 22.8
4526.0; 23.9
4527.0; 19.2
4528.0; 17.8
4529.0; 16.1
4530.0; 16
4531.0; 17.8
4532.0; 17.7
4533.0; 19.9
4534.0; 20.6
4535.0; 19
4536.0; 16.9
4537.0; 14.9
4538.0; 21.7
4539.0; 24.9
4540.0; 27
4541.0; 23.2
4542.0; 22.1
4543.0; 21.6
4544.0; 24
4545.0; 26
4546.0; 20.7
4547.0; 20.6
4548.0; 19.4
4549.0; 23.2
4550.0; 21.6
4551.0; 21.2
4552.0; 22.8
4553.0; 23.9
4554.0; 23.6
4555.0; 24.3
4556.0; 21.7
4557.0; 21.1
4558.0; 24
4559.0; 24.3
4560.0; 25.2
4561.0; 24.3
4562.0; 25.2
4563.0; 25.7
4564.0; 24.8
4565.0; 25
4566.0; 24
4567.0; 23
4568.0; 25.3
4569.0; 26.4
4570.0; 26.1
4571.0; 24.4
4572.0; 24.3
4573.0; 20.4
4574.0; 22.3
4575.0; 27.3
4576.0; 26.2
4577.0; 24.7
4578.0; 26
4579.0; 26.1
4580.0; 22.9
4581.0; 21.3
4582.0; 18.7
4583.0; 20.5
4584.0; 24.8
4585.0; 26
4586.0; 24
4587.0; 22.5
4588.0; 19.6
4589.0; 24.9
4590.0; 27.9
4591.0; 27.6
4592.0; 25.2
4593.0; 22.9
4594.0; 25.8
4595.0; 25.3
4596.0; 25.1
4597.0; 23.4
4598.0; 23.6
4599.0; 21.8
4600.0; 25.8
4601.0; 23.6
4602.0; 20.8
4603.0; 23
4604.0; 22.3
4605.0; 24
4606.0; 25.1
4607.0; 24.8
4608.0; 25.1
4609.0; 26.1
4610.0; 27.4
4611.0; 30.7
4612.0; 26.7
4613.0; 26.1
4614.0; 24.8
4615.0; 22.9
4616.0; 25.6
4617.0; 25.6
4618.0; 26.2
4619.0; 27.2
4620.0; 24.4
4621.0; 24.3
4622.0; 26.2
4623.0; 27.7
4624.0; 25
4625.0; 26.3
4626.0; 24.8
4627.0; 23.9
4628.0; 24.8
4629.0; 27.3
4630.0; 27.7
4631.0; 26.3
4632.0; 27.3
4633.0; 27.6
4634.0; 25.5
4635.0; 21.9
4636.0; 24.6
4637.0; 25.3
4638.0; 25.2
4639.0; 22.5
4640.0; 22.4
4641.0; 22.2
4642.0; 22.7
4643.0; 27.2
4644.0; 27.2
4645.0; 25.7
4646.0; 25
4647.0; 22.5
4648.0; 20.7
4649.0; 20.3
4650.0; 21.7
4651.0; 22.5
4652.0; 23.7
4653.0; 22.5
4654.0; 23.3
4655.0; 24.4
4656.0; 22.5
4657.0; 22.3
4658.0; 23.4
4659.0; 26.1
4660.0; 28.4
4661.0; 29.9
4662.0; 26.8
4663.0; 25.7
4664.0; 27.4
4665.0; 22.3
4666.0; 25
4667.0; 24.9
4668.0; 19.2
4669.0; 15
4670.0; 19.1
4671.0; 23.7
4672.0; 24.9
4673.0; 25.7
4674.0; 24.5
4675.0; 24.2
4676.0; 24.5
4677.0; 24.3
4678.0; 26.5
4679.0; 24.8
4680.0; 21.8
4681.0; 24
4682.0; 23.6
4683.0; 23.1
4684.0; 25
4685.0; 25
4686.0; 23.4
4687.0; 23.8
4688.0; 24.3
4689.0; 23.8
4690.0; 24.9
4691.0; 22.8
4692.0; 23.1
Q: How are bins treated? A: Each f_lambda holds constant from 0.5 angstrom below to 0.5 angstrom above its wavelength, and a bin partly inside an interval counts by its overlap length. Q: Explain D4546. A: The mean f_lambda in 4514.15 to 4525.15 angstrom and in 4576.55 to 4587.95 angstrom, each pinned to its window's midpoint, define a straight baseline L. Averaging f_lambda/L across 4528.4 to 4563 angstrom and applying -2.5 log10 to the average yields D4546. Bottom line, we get 0.09 mag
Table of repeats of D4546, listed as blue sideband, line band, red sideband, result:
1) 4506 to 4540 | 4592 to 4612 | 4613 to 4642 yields -0.01 mag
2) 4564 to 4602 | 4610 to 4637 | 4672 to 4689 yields -0.07 mag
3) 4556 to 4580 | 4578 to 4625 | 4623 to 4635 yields 0.03 mag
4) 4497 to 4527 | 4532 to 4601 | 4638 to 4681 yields 0.02 mag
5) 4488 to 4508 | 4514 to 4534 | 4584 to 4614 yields 0.07 mag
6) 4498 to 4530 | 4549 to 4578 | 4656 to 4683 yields -0.02 mag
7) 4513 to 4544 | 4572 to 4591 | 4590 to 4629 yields 0.01 mag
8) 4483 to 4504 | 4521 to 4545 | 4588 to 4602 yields 0.09 mag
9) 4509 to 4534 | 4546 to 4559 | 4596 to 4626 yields 0.05 mag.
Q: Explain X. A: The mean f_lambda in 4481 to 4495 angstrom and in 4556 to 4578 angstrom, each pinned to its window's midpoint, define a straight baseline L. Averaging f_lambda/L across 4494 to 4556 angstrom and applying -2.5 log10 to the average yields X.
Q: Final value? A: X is 0.04 mag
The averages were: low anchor 22.2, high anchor 24.4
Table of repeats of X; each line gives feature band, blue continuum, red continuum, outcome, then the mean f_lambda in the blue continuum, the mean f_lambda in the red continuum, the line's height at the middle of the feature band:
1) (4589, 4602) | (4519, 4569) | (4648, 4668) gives -0.07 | 22.3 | 24.2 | 23.1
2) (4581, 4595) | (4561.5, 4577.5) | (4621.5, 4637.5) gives 0.05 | 24.7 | 25.8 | 25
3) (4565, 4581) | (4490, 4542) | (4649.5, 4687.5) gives -0.08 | 22.2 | 23.9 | 22.9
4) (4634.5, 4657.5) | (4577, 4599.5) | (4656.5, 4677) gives 0.03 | 23.9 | 24.2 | 24.1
